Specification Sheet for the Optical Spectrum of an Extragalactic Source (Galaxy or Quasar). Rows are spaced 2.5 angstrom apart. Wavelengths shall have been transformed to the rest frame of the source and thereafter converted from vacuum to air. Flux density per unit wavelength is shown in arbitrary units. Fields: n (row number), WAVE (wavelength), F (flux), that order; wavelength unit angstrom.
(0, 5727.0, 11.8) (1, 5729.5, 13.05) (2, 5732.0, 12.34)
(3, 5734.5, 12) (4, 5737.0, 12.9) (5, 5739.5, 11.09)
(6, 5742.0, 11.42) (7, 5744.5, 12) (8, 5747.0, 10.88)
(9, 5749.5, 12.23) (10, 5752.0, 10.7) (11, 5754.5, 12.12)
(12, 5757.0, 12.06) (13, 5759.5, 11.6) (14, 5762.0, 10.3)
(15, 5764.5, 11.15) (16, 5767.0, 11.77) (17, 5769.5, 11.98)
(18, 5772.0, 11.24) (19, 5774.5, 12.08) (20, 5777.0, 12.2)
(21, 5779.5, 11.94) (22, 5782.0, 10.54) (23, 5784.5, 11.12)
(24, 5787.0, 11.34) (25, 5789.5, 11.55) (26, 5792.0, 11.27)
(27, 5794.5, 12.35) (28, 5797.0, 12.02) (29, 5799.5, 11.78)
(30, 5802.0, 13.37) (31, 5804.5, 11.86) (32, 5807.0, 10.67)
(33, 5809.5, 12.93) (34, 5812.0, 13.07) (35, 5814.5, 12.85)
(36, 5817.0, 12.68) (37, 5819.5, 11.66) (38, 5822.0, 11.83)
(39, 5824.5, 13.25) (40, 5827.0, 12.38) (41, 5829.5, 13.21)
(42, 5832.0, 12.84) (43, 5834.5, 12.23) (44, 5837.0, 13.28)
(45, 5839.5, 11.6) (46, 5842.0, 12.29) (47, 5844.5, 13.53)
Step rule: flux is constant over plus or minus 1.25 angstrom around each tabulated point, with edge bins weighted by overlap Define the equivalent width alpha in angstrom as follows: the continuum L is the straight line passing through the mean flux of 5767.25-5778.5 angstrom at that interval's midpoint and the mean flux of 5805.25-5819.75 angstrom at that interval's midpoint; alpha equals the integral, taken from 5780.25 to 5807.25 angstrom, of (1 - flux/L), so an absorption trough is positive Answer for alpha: 1.01 angstrom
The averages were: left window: 11.9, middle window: 11.7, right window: 12.3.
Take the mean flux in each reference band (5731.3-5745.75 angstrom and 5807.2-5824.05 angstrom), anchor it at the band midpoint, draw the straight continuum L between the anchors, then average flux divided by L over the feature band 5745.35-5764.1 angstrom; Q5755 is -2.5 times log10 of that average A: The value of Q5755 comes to 0.06 mag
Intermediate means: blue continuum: 11.9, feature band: 11.4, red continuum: 12.4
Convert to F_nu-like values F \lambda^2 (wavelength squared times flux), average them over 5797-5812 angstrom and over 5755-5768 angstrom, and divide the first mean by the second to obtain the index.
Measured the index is 1.08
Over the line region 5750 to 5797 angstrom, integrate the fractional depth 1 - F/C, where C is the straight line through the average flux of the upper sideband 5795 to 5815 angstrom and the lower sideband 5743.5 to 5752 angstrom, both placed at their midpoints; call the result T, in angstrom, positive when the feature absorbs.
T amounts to 1.4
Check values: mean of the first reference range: 11.5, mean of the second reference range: 12.3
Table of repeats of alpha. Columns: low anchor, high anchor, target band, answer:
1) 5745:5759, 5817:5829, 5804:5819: -0.1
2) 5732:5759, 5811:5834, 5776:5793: 1.1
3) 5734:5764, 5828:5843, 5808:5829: -0.3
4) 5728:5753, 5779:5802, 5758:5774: 0.5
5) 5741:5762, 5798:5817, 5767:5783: 0.3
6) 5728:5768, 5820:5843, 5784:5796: 0.6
